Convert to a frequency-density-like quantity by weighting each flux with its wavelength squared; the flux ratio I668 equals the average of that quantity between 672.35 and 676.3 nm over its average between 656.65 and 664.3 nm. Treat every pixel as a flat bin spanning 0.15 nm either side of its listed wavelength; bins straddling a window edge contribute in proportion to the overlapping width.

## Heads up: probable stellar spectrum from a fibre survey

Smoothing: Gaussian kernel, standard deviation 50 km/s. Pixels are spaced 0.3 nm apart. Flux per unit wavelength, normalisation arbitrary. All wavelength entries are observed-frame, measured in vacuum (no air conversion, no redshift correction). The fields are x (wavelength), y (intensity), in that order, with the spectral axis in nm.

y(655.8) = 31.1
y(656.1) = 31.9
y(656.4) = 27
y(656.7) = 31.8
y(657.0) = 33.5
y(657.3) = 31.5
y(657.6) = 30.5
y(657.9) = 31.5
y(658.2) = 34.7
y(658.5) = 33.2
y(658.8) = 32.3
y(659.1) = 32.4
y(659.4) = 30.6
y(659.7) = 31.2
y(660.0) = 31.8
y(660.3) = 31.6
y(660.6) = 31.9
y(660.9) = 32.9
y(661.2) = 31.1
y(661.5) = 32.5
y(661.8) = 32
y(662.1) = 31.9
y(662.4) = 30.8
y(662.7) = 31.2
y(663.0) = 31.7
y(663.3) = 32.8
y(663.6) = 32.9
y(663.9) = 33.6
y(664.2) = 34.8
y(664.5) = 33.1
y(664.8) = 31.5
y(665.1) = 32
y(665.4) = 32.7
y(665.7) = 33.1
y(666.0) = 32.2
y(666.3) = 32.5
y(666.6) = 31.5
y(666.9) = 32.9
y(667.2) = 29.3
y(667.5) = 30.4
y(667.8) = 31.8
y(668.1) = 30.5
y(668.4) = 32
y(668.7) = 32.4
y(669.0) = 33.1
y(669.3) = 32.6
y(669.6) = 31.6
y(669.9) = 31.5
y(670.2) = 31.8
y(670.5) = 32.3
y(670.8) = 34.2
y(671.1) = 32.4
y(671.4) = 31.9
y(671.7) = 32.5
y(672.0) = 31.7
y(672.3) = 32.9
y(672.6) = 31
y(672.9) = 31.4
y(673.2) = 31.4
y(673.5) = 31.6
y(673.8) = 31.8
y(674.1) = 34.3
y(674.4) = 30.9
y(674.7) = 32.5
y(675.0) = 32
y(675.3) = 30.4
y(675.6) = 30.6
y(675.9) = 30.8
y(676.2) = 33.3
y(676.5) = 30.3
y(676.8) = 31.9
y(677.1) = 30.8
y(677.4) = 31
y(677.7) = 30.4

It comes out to 1.03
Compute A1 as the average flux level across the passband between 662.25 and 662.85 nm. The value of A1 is 31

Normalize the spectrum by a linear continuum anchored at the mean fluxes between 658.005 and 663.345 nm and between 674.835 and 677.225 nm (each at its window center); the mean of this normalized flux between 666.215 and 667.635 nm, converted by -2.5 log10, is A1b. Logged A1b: 0.015 mag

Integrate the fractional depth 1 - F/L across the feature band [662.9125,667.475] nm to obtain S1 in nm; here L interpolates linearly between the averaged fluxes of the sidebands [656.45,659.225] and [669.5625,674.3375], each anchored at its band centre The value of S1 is -0.03 nm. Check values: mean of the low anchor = 32.2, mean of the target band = 32.4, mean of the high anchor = 32.1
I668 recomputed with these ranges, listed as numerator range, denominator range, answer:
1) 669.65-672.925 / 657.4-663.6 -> 1.04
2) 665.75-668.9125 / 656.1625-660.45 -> 1.03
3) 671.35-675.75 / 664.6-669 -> 1.02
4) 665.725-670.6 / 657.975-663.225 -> 1.02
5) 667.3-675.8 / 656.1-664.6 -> 1.03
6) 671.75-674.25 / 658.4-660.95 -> 1.04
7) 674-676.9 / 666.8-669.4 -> 1.02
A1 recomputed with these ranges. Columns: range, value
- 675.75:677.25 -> 31.4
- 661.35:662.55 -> 31.8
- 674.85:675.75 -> 31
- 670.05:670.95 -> 32.8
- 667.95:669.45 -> 32.1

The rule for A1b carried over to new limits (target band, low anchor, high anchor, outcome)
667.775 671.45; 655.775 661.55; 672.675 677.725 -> -0.02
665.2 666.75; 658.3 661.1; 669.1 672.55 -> -0.01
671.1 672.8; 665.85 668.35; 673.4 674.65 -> 0.00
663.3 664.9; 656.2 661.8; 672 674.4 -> -0.05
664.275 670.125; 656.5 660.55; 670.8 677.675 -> 0.00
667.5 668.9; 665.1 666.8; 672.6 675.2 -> 0.02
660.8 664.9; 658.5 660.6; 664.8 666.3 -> -0.01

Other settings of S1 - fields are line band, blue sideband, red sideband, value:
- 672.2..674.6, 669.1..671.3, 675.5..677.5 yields -0.01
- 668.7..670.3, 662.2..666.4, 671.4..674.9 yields 0.00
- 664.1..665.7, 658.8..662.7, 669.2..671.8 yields -0.04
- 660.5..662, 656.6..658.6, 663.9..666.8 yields 0.02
